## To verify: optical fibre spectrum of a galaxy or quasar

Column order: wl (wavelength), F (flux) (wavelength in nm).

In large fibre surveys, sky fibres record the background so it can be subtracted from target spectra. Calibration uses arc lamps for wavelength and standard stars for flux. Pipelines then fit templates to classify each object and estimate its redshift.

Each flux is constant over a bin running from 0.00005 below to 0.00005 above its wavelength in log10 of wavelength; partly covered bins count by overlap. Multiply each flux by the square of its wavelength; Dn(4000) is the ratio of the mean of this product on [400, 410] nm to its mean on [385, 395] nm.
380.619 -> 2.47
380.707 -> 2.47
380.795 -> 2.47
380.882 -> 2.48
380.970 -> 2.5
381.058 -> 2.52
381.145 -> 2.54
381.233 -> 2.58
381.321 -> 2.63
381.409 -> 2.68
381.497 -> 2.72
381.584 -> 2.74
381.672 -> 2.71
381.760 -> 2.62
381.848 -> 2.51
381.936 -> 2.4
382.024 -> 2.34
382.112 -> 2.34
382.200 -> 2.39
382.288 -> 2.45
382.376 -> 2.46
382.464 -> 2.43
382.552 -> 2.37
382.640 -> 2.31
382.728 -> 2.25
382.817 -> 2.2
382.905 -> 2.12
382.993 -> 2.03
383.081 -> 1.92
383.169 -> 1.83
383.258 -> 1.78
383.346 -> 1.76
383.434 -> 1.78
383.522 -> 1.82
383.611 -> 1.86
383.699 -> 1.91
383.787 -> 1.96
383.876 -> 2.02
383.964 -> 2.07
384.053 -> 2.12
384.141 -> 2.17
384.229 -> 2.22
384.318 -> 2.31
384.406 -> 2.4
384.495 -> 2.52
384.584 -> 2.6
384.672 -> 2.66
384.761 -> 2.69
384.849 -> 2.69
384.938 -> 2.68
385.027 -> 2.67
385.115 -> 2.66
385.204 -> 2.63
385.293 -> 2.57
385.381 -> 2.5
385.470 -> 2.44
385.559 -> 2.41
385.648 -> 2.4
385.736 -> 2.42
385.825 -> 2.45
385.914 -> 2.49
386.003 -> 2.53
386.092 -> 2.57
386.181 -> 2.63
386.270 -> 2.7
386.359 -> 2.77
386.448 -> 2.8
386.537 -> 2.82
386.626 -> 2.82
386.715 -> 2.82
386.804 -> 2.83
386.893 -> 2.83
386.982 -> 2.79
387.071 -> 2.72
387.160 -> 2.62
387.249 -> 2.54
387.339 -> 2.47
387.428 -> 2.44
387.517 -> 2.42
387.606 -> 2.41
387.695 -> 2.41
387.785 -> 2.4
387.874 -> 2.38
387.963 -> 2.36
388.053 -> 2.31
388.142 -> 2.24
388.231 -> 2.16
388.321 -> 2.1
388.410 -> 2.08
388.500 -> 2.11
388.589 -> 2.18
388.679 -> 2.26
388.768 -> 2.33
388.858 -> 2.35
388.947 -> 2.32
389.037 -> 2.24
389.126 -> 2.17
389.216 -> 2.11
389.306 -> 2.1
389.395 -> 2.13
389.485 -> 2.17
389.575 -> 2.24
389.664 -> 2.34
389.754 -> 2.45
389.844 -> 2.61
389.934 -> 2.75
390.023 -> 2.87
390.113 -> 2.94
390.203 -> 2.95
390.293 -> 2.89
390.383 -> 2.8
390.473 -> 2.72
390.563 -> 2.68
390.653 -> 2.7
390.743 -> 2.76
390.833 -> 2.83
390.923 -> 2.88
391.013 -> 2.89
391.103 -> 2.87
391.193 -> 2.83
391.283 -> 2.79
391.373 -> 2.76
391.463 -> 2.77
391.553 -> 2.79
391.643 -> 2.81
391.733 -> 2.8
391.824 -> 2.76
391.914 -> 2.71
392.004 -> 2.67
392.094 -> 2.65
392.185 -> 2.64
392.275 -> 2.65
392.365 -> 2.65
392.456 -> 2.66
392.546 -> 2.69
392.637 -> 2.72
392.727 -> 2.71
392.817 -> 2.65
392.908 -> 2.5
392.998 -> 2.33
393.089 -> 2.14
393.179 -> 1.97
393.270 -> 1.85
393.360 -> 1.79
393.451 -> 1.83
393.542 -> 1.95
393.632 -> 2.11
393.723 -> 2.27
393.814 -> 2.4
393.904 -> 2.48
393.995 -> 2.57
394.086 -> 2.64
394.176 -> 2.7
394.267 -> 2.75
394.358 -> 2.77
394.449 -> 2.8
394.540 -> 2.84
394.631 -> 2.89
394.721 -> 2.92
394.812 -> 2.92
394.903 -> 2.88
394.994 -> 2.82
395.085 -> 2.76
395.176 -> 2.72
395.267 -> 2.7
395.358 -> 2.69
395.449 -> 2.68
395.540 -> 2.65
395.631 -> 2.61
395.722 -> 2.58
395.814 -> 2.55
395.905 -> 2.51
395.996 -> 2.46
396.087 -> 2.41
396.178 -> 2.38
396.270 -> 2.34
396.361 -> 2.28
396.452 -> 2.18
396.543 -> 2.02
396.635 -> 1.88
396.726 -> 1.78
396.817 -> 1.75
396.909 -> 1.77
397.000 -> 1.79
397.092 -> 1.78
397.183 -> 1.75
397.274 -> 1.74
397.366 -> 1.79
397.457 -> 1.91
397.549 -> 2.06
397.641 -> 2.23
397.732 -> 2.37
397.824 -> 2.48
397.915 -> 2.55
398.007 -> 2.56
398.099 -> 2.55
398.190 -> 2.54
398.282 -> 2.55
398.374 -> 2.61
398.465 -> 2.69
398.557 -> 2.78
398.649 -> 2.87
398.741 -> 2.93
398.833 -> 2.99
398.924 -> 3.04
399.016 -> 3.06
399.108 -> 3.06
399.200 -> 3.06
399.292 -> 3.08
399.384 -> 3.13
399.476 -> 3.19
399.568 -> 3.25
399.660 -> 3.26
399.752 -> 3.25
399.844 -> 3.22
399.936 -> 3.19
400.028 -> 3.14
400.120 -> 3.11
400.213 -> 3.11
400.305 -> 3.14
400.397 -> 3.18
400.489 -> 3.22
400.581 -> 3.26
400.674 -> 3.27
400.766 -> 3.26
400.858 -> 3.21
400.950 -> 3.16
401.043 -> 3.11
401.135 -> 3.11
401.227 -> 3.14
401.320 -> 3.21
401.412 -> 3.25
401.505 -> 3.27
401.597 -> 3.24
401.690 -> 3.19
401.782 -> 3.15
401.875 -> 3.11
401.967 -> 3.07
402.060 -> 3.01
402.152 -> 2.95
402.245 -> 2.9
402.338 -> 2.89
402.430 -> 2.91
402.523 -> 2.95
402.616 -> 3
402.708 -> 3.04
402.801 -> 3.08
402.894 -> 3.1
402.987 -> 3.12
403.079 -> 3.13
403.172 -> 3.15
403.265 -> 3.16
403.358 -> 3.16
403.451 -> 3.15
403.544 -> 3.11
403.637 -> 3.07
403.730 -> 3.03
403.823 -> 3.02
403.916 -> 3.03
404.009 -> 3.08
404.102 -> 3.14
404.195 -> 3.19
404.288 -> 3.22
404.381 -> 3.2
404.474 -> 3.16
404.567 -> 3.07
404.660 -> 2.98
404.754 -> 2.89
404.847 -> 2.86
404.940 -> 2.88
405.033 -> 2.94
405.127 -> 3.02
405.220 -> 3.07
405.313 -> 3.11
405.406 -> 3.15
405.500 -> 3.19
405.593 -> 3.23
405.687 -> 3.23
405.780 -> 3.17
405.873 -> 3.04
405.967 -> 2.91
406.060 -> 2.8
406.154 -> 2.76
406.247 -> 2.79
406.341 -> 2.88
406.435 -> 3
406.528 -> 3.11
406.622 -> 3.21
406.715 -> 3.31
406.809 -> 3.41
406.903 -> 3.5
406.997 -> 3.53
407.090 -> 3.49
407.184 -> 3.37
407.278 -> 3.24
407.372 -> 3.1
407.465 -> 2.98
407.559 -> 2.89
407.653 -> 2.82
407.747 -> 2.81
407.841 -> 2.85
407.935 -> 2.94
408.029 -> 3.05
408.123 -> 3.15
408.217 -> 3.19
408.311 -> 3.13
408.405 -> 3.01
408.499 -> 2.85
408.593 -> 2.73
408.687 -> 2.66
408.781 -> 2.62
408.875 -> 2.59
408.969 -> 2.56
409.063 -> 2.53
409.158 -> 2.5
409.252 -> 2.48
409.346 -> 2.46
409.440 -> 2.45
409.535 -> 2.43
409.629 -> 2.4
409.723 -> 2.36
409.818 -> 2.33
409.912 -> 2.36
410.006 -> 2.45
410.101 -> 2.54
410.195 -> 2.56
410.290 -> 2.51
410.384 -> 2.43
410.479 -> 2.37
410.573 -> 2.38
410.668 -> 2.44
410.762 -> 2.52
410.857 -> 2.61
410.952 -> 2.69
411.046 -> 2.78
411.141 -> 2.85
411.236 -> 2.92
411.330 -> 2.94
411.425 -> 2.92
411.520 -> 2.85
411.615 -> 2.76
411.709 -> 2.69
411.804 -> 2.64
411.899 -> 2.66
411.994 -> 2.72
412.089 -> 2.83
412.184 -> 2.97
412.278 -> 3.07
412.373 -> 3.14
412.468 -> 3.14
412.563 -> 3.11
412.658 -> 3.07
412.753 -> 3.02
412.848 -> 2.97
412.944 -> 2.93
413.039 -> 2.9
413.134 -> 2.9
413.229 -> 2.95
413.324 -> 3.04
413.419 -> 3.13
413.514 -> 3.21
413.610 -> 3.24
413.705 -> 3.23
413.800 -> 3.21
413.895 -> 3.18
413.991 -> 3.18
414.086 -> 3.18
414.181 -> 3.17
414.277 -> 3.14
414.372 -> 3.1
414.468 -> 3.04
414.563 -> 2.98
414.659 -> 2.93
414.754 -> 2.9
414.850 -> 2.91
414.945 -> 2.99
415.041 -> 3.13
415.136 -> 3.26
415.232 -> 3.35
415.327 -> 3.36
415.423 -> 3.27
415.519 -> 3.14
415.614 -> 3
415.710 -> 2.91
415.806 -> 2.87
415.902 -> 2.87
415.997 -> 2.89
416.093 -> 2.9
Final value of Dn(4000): 1.27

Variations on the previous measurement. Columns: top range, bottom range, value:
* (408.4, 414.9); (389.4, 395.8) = 1.18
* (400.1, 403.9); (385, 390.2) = 1.35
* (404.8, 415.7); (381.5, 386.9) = 1.39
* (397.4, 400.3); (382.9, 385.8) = 1.35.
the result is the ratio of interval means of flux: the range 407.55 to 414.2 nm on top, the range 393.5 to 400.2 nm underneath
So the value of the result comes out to 1.09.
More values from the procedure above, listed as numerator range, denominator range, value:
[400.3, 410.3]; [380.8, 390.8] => 1.23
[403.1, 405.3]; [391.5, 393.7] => 1.25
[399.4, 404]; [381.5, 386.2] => 1.34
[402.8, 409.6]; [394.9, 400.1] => 1.17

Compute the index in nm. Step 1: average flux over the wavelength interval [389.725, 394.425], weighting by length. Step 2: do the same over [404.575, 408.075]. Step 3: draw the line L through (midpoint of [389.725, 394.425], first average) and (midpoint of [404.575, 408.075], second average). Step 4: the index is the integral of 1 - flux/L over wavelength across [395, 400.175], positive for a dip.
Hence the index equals 0.42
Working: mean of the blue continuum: 2.6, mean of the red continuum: 3.07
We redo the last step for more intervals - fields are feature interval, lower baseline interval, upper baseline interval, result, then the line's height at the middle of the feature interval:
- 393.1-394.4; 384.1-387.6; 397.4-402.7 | 0.24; 2.79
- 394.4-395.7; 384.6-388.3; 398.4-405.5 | 0.04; 2.85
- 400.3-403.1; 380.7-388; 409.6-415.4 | -0.42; 2.71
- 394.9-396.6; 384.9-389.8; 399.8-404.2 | 0.18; 2.83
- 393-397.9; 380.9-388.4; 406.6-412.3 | 0.46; 2.58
